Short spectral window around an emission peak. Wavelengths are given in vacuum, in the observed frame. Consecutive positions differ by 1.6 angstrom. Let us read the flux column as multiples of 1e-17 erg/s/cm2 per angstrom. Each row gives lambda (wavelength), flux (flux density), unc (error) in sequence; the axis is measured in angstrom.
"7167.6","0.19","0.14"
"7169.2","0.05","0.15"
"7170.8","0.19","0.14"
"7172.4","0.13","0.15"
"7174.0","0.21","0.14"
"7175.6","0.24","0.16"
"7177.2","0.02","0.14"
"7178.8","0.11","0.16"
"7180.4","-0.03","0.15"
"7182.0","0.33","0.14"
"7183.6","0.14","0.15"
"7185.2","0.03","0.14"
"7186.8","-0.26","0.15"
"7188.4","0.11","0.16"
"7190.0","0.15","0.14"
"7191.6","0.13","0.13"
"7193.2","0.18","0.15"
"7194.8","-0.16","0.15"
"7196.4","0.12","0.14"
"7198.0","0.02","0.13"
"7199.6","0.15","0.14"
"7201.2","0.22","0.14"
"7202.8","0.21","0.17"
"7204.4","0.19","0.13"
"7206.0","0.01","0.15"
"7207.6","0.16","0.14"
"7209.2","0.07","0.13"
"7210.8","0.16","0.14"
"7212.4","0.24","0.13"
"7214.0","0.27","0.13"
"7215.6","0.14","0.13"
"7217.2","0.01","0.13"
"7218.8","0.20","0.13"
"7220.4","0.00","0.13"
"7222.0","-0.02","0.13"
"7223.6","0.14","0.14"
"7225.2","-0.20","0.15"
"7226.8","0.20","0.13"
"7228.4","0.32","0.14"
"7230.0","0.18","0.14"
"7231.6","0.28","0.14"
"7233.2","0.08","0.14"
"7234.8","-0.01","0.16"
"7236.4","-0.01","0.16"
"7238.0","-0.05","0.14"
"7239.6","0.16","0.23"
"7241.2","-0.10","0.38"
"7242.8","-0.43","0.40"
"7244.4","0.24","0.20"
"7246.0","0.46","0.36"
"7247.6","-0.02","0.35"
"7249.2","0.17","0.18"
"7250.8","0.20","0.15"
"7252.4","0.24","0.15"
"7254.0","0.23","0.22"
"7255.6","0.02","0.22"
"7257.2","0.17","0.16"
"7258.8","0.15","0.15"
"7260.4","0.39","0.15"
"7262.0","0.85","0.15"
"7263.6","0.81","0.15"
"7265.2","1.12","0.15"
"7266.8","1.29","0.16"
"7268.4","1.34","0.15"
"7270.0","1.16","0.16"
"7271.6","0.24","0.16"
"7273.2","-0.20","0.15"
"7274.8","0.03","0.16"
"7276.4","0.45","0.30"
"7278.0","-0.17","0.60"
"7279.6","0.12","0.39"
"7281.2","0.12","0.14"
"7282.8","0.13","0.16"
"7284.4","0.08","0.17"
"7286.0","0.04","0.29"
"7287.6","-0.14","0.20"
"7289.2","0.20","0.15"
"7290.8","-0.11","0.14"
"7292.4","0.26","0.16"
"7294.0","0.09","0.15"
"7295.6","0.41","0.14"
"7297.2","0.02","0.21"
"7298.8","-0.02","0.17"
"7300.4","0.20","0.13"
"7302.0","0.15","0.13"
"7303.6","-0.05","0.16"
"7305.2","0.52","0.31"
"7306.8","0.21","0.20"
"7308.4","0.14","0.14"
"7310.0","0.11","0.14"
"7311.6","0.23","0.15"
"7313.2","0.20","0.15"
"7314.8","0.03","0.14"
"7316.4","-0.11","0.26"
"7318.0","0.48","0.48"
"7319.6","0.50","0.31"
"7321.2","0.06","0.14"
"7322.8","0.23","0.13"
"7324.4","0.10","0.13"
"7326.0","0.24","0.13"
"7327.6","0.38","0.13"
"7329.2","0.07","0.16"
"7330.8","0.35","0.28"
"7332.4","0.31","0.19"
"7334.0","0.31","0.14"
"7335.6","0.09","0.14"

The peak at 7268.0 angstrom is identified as [O II]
